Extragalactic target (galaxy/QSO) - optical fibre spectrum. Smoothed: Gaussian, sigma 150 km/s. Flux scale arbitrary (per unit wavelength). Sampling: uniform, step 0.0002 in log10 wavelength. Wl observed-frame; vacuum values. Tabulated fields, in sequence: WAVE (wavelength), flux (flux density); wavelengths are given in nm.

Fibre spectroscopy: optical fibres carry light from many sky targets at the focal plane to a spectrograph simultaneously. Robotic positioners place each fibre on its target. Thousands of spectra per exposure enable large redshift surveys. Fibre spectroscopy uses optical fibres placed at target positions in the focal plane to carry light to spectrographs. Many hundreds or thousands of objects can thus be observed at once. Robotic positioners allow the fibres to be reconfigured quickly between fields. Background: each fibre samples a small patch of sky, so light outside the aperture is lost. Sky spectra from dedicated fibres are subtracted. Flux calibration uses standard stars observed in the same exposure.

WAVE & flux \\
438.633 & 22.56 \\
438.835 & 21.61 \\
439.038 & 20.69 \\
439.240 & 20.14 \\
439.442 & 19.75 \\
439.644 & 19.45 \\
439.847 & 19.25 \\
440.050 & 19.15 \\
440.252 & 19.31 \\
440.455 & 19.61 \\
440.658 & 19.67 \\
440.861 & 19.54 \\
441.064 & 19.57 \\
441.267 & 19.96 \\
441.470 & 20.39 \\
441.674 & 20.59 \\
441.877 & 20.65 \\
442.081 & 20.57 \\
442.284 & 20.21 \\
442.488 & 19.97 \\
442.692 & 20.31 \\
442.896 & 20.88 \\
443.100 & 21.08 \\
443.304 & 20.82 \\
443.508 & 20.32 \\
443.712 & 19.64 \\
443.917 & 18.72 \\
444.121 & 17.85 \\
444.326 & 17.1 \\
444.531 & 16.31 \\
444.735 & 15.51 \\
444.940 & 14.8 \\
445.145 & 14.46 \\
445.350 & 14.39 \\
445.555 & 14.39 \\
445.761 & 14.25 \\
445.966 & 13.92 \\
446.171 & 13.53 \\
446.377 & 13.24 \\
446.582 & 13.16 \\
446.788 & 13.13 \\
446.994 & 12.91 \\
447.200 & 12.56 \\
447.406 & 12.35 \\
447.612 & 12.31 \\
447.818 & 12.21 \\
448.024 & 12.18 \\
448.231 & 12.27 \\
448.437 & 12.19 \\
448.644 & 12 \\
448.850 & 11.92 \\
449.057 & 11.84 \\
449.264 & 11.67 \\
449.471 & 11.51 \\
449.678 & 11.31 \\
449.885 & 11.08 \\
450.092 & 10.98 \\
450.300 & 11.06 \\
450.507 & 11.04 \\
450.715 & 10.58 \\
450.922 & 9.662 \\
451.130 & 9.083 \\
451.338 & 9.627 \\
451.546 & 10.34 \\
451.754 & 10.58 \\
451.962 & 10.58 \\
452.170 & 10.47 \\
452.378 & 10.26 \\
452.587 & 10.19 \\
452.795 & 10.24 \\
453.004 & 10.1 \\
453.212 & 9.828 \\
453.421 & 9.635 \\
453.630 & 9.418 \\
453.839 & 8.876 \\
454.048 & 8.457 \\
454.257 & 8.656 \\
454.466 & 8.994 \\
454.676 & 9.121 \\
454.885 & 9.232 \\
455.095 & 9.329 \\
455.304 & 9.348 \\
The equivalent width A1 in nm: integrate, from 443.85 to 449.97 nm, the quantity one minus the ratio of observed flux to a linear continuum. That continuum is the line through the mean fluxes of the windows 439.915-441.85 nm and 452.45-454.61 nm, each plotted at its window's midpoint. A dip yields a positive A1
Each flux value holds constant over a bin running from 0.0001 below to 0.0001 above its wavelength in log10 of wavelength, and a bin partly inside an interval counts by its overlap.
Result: 0.586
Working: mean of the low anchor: 19.8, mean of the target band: 13.5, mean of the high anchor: 9.44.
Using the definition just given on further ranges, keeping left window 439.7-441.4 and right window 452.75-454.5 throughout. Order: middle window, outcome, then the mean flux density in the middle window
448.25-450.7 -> 0.21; 11.5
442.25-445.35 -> -0.24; 18.4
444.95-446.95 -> 0.19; 13.8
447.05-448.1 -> 0.13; 12.4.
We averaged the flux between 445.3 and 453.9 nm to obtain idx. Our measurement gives 11.5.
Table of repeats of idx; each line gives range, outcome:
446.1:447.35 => 13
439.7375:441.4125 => 19.5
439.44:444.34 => 19.8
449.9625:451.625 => 10.3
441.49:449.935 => 15.4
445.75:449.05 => 12.7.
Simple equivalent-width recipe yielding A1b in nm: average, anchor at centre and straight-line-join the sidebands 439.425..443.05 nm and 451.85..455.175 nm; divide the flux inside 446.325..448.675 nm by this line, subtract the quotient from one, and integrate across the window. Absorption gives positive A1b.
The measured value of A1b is 0.34 nm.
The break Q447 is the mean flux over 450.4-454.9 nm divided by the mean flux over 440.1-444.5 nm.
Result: 0.49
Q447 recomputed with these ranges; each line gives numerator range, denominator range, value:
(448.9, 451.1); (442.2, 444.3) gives 0.55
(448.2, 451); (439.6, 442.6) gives 0.57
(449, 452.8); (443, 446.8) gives 0.66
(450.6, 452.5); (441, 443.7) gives 0.50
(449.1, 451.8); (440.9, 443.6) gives 0.52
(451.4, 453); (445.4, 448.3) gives 0.79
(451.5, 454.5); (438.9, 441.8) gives 0.49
